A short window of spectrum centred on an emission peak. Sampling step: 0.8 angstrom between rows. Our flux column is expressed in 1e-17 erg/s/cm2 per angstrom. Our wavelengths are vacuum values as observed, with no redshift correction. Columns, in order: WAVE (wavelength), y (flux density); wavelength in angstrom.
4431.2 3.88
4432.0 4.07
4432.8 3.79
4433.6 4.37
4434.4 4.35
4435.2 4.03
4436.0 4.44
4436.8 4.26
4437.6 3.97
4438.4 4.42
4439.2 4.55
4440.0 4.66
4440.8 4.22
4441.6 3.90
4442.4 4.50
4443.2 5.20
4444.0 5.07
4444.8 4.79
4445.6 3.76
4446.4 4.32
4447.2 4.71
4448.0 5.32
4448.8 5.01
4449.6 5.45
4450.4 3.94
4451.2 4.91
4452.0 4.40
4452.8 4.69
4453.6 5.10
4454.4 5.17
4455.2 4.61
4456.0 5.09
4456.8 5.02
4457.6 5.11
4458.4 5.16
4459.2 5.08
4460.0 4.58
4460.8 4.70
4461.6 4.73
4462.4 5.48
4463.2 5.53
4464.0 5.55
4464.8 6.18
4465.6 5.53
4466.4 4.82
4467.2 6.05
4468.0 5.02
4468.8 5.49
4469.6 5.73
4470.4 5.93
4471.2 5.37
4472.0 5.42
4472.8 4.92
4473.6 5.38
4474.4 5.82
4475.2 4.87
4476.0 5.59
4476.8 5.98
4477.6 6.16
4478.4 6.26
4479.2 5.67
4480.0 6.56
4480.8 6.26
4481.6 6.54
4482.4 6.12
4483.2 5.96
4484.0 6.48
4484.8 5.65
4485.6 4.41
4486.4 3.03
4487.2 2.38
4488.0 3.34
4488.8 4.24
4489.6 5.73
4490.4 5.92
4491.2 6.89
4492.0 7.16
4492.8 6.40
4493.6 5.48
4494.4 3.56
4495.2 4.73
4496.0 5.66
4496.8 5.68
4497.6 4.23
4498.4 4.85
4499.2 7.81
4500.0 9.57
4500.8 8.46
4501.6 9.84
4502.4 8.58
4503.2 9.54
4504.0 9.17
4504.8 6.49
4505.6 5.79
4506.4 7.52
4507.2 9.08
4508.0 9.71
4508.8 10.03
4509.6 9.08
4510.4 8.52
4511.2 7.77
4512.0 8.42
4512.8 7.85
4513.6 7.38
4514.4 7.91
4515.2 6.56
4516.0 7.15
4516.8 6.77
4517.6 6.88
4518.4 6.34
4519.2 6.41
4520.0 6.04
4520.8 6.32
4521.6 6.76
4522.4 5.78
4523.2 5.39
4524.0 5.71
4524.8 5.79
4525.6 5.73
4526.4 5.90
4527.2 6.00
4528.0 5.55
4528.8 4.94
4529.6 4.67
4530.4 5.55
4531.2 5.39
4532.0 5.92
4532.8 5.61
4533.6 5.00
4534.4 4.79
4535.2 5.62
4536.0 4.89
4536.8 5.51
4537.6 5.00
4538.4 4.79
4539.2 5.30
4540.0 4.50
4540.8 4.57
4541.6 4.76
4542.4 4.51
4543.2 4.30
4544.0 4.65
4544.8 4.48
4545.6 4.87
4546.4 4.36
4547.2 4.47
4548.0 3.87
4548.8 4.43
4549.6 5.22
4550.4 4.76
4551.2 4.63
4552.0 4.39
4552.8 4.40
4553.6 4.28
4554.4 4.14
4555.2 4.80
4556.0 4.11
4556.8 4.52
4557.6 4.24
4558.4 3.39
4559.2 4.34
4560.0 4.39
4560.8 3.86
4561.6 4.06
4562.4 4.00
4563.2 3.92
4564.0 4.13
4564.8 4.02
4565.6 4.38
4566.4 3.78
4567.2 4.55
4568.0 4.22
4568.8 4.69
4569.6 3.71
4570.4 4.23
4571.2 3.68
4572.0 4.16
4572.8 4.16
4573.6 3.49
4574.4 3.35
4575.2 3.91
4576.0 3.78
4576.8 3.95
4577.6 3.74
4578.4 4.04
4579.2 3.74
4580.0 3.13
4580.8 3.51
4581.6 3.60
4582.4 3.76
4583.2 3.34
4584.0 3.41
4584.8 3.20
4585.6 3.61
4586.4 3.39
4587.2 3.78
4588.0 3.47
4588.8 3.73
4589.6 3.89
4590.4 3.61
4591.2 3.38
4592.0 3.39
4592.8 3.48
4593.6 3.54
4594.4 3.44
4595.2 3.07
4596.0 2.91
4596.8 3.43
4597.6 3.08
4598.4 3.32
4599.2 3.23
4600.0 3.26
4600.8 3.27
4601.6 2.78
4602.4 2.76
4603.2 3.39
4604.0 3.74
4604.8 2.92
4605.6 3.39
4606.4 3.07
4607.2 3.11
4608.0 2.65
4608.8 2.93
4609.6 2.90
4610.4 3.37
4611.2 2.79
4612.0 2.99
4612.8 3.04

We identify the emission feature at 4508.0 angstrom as C IV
